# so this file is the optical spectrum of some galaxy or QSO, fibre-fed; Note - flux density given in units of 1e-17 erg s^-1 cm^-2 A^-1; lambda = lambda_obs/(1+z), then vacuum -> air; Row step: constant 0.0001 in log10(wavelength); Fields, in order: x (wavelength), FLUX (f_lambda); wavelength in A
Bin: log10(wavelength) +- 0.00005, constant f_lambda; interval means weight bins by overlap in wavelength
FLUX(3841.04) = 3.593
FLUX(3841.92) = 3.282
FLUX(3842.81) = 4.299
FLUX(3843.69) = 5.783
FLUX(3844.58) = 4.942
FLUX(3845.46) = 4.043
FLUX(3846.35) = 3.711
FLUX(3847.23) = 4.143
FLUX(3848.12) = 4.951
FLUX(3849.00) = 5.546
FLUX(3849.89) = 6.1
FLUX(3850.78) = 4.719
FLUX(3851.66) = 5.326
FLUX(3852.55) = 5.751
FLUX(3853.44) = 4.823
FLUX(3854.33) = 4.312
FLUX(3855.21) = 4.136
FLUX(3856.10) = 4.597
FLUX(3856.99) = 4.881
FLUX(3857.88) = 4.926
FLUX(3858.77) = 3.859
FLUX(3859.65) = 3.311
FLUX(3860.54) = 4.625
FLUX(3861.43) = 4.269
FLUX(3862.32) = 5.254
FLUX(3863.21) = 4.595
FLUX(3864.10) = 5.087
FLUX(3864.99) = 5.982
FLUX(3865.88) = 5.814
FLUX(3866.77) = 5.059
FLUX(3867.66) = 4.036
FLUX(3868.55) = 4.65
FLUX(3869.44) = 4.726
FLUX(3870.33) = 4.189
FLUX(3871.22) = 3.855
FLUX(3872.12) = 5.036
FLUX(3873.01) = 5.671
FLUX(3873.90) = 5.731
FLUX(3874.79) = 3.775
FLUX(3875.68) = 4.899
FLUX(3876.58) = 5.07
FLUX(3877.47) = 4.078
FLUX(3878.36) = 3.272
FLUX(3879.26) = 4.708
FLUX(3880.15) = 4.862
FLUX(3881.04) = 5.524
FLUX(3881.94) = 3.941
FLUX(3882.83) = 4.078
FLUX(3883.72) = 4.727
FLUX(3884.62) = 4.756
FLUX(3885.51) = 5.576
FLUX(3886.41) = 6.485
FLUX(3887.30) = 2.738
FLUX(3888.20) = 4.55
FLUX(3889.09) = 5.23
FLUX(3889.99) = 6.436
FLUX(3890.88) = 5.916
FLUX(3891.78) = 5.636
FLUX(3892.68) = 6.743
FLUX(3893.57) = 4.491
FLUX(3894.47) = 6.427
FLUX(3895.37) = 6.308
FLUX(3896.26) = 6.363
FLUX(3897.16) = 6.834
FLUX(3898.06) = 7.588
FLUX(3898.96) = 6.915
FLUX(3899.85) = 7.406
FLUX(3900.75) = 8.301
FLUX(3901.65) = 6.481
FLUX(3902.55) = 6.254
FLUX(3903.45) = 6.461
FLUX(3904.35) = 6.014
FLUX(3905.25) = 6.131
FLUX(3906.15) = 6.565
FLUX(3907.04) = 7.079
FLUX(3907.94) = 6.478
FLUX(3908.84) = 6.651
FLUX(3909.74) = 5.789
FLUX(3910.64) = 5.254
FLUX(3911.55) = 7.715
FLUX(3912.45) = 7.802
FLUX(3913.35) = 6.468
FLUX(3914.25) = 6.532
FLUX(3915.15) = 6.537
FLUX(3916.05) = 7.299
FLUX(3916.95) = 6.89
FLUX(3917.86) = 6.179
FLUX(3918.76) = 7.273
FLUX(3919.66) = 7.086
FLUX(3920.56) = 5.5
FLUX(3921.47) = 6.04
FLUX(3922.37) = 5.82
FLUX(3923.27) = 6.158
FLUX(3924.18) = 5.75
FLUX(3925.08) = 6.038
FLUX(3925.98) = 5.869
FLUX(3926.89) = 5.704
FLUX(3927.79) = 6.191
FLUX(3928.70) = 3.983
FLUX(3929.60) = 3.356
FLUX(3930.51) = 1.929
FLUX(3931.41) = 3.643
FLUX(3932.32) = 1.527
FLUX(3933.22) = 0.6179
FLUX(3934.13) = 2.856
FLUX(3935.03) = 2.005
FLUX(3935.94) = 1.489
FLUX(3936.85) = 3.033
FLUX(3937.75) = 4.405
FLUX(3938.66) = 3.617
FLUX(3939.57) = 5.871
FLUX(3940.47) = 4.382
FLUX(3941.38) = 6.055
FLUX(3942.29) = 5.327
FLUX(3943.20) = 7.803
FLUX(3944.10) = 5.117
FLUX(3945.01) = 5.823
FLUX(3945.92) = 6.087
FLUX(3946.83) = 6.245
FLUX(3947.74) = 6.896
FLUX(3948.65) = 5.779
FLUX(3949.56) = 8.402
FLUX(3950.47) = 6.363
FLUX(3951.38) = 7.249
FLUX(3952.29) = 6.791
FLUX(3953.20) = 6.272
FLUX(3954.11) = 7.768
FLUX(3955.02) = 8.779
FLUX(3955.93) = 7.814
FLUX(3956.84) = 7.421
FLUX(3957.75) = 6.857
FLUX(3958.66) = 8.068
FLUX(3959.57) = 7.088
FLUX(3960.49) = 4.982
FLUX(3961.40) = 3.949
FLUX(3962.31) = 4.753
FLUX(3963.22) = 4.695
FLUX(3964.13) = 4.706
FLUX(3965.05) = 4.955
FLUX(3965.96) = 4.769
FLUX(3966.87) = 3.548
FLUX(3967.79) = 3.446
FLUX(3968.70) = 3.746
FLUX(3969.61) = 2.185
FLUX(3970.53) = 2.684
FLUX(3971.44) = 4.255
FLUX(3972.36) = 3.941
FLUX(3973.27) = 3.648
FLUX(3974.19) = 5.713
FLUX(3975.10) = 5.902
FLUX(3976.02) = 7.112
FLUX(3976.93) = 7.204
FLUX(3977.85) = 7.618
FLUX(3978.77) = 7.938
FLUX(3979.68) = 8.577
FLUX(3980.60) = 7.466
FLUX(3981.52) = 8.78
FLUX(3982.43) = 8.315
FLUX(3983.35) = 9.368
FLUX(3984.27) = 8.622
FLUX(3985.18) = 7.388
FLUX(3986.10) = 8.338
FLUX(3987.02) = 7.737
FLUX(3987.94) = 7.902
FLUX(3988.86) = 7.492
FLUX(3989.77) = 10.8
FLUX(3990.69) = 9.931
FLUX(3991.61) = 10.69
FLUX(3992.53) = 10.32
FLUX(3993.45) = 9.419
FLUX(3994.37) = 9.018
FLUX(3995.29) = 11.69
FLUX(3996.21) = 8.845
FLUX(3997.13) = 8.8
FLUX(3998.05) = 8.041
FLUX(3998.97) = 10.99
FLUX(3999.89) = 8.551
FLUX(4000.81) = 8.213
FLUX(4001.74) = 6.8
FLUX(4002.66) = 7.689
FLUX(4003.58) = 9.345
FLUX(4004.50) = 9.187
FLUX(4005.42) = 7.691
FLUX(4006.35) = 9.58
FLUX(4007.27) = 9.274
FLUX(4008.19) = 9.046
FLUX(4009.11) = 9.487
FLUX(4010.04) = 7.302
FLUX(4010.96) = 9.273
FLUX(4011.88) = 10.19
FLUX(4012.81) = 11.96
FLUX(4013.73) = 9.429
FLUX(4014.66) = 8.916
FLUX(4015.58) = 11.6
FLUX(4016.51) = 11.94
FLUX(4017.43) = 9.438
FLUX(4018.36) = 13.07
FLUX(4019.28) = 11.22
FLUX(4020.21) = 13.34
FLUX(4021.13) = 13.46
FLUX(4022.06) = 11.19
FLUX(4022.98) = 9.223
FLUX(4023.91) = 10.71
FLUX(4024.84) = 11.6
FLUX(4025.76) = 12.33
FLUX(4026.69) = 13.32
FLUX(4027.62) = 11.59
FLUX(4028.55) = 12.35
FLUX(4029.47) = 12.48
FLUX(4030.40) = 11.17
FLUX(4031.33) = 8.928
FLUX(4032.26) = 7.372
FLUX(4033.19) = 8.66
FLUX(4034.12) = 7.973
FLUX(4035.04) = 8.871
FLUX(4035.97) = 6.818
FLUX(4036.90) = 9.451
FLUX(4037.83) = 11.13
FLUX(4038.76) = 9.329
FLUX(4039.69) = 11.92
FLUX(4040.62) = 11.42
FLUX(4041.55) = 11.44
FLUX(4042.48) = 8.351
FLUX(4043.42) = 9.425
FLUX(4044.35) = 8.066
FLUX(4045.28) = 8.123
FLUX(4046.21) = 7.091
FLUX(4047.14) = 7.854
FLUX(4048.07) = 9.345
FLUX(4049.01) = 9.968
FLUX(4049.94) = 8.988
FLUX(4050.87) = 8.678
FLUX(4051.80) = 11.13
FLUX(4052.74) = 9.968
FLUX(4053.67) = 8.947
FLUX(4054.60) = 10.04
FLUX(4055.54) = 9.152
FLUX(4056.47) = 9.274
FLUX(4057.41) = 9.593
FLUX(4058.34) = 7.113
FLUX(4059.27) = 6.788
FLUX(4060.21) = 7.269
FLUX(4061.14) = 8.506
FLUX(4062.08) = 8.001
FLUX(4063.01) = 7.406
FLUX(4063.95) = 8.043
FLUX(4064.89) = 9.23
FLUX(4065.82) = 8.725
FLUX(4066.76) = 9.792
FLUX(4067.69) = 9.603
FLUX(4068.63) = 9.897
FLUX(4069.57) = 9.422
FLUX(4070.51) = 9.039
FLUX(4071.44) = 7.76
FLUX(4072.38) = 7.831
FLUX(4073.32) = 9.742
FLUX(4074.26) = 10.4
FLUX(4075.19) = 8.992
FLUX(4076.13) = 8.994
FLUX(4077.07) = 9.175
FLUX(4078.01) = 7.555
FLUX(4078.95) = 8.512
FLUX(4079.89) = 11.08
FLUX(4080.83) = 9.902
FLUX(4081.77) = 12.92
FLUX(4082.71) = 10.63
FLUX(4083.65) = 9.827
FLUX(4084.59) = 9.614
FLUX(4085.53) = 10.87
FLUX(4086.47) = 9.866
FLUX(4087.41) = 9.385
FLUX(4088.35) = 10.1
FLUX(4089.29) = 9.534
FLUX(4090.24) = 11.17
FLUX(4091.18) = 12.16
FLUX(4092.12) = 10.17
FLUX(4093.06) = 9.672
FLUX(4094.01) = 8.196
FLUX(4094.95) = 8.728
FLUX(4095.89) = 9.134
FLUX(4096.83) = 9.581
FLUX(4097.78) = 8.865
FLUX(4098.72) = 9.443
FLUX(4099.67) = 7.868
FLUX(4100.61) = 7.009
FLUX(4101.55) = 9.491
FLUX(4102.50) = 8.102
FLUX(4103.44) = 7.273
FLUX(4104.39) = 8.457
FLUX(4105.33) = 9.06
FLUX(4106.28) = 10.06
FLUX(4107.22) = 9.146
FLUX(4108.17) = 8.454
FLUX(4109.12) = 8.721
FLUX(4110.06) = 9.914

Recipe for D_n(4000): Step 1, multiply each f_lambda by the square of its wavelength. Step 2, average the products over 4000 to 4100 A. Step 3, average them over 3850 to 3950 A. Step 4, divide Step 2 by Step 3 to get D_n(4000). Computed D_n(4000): 1.9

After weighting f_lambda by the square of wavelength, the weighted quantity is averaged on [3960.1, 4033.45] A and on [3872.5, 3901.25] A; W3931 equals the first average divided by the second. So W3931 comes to 1.64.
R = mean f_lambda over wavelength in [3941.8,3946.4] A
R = 6.03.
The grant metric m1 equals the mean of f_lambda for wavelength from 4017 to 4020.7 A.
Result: 11.8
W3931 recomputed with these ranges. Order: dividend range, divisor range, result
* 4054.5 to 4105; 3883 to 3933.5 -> 1.71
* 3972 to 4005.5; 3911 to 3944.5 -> 1.66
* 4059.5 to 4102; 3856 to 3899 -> 2.04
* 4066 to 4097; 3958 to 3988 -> 1.69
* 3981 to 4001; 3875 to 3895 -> 1.91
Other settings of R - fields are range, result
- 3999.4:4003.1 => 7.83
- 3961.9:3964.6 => 4.71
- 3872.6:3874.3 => 5.71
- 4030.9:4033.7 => 8.29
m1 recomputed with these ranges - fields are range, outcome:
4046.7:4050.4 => 9.04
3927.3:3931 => 3.89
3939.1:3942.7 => 5.4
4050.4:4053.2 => 9.92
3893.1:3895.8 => 5.75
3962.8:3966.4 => 4.78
